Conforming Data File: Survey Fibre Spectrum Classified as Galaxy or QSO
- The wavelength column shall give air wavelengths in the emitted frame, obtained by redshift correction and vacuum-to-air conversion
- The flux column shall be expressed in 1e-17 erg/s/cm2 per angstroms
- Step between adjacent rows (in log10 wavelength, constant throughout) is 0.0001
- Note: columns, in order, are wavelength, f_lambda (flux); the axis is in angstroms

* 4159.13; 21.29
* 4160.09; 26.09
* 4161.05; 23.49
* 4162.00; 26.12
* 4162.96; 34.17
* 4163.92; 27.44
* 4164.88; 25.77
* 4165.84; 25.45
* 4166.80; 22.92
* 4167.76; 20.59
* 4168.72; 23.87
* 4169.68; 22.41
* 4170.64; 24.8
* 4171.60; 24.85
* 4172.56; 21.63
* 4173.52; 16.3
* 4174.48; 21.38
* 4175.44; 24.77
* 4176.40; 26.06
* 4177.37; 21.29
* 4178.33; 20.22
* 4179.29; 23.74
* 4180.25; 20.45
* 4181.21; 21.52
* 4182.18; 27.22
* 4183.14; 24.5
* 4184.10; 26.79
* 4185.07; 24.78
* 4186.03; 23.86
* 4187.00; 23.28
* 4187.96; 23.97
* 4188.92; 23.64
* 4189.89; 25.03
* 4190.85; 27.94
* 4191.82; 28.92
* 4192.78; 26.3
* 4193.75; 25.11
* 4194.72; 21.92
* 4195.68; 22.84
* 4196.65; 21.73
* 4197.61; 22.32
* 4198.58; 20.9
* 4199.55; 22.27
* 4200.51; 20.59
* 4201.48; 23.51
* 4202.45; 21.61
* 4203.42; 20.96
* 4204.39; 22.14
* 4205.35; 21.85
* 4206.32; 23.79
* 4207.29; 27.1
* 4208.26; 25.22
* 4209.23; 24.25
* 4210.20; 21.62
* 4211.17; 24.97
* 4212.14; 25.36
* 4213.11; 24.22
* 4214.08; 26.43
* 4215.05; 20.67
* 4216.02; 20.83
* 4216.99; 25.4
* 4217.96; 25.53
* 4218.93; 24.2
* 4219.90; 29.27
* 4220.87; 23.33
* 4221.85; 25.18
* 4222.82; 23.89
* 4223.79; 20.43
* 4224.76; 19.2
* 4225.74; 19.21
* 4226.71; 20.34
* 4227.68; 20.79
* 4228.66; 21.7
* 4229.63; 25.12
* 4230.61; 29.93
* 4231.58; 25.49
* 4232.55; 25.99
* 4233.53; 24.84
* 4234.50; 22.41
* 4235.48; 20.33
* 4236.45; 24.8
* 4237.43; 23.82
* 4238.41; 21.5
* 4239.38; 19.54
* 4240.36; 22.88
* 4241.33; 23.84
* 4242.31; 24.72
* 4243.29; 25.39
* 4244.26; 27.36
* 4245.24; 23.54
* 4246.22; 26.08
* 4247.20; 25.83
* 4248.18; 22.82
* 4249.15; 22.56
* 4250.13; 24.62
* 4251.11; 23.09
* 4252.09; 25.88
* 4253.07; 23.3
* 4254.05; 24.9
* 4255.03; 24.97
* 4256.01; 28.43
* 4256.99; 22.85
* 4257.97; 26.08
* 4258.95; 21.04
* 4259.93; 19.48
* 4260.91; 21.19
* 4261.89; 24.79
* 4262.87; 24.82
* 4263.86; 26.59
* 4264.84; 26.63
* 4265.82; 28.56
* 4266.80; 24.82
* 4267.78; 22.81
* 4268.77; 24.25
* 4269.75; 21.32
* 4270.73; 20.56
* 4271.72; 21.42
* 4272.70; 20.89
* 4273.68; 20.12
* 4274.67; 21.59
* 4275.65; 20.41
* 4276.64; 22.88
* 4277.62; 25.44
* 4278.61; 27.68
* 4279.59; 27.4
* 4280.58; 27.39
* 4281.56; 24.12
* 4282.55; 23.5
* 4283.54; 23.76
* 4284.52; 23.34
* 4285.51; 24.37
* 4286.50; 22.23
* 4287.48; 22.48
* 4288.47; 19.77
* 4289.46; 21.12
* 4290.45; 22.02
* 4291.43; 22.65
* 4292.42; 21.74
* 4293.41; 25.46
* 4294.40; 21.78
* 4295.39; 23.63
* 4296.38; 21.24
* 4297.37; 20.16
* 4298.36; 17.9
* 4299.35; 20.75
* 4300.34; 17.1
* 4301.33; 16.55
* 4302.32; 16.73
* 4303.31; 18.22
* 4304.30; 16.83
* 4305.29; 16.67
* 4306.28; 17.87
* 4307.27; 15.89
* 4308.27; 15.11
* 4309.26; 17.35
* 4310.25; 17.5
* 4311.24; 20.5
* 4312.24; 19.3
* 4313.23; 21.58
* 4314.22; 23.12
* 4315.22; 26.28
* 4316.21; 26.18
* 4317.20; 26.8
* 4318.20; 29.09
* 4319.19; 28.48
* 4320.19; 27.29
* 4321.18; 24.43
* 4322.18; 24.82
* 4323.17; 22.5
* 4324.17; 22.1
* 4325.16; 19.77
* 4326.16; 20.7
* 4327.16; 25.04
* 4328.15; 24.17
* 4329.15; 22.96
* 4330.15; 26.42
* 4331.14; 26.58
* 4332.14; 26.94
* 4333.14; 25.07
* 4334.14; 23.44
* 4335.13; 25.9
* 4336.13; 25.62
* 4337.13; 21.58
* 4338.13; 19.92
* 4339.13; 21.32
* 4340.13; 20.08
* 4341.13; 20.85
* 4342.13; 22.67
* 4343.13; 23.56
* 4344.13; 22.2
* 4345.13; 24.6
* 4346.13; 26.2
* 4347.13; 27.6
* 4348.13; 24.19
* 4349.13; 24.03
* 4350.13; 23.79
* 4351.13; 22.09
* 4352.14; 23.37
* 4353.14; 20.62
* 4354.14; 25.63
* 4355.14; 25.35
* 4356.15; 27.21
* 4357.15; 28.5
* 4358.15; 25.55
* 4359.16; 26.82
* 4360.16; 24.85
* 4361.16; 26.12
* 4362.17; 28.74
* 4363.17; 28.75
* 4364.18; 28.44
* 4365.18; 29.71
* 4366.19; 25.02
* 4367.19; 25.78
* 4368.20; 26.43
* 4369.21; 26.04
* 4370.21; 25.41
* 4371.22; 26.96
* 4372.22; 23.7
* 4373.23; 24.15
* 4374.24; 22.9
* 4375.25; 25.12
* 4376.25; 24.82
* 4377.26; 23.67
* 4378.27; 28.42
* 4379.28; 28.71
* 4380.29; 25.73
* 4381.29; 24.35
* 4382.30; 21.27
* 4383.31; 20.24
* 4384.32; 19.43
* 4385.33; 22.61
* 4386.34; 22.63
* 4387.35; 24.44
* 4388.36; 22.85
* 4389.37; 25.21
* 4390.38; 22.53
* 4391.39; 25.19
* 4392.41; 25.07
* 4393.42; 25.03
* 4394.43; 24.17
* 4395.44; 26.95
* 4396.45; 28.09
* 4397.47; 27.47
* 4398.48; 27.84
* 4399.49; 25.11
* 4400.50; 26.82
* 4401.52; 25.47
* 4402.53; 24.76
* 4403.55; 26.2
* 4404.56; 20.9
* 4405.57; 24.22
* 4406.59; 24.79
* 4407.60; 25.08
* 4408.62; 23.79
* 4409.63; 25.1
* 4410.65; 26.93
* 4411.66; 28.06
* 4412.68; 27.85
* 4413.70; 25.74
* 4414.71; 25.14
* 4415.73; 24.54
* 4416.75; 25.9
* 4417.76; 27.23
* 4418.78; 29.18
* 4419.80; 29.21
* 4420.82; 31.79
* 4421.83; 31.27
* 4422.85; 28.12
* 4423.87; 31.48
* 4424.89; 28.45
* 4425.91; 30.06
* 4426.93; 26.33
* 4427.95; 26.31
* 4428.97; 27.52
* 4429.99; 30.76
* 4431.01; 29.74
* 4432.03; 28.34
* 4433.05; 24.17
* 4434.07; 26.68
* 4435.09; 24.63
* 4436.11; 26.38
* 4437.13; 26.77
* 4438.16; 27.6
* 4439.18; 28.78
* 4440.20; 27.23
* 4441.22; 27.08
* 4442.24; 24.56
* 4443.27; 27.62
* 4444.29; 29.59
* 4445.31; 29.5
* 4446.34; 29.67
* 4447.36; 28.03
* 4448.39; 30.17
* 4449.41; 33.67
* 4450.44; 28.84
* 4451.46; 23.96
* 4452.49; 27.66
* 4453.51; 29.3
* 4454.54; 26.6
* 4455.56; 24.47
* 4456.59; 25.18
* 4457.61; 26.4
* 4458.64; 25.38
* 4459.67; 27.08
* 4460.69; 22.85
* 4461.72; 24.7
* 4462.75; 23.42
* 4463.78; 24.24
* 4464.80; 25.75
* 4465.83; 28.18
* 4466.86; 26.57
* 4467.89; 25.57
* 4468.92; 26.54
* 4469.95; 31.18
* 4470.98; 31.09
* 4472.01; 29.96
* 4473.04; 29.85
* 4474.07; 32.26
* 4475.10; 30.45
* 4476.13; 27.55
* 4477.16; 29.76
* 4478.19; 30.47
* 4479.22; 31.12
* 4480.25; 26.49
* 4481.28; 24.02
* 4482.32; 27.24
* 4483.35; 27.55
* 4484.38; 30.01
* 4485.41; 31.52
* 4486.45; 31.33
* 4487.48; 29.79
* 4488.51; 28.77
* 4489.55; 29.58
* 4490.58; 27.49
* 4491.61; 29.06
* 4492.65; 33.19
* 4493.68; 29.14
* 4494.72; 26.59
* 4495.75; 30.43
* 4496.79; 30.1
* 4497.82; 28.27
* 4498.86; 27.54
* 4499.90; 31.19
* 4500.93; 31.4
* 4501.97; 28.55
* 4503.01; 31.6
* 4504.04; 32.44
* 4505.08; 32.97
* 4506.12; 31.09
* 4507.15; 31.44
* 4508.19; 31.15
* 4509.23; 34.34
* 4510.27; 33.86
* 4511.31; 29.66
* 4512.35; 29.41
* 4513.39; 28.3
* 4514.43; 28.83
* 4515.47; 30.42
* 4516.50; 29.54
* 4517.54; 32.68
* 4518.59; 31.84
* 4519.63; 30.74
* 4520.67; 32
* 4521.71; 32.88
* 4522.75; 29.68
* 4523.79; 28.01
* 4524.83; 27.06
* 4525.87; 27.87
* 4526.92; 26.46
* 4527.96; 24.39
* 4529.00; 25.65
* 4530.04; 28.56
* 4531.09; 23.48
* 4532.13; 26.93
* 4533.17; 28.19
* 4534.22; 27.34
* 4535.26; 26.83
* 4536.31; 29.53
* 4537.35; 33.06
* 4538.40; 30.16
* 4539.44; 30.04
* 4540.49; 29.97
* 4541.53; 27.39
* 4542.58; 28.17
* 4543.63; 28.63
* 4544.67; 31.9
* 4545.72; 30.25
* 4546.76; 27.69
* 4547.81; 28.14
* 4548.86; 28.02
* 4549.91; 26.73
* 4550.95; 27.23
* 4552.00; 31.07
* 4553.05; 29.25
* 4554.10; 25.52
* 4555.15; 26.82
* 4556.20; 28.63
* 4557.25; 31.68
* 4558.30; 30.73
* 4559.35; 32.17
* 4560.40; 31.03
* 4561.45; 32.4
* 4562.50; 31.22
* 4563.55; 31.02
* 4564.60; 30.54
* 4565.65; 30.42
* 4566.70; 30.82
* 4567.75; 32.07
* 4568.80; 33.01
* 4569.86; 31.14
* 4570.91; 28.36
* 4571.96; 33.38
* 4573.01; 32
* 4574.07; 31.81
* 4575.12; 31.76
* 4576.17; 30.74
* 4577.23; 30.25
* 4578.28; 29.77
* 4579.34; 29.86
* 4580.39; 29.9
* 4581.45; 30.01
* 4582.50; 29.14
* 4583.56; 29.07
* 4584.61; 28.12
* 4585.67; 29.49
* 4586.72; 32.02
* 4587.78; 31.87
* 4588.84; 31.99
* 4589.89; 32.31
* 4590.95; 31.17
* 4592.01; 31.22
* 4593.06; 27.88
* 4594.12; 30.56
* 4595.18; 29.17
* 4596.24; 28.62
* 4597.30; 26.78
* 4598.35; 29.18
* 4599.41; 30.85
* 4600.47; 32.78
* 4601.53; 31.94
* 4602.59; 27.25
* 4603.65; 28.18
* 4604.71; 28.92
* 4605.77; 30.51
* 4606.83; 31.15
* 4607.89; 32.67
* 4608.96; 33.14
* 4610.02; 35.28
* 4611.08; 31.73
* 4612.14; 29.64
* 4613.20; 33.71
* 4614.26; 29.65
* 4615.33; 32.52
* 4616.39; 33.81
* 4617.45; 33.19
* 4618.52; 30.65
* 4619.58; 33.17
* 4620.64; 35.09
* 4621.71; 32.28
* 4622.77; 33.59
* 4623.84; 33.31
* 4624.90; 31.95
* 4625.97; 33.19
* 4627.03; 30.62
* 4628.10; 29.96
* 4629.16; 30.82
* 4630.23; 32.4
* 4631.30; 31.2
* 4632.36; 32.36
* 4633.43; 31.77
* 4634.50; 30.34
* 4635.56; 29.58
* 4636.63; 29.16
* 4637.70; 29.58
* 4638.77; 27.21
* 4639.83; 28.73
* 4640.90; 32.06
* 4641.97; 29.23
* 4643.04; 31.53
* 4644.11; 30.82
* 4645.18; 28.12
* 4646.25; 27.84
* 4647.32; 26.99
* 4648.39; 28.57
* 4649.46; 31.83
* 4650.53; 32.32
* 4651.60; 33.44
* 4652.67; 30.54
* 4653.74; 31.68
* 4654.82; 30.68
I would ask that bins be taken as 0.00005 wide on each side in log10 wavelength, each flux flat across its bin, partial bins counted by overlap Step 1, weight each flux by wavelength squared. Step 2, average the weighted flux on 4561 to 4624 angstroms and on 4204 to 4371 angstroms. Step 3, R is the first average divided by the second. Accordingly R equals 1.52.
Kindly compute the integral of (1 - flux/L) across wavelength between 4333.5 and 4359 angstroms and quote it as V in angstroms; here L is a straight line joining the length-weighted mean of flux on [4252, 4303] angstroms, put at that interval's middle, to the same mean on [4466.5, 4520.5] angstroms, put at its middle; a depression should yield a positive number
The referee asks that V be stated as 1.2 angstroms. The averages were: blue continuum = 22.9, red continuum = 29.9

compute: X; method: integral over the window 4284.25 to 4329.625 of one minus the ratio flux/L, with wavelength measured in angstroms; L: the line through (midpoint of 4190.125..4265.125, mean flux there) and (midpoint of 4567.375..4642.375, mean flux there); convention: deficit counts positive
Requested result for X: 6.7 angstroms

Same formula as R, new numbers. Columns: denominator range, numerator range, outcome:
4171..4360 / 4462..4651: 1.47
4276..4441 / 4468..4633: 1.34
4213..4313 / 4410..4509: 1.37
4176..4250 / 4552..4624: 1.55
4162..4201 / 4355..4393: 1.16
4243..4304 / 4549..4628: 1.54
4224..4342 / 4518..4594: 1.47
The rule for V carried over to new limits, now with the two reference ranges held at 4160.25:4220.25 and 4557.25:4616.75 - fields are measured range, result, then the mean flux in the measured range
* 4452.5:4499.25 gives 1.3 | 28.1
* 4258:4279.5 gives 1.6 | 23.3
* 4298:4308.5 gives 3.5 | 17.3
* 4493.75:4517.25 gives -0.8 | 30.4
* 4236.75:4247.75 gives 0.3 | 24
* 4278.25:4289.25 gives 0.6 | 24.1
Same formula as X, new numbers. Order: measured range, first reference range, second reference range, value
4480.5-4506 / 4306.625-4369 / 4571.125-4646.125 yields -1.4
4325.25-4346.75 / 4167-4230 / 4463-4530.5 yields 2.1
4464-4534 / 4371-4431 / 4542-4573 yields -2.2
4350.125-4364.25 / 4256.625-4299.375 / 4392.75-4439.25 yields -0.3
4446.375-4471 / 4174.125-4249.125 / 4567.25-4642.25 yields 1.2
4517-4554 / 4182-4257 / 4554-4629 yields 1.4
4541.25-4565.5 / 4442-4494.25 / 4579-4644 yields 0.3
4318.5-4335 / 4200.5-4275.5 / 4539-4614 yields 0.5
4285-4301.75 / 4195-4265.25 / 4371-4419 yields 2.0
